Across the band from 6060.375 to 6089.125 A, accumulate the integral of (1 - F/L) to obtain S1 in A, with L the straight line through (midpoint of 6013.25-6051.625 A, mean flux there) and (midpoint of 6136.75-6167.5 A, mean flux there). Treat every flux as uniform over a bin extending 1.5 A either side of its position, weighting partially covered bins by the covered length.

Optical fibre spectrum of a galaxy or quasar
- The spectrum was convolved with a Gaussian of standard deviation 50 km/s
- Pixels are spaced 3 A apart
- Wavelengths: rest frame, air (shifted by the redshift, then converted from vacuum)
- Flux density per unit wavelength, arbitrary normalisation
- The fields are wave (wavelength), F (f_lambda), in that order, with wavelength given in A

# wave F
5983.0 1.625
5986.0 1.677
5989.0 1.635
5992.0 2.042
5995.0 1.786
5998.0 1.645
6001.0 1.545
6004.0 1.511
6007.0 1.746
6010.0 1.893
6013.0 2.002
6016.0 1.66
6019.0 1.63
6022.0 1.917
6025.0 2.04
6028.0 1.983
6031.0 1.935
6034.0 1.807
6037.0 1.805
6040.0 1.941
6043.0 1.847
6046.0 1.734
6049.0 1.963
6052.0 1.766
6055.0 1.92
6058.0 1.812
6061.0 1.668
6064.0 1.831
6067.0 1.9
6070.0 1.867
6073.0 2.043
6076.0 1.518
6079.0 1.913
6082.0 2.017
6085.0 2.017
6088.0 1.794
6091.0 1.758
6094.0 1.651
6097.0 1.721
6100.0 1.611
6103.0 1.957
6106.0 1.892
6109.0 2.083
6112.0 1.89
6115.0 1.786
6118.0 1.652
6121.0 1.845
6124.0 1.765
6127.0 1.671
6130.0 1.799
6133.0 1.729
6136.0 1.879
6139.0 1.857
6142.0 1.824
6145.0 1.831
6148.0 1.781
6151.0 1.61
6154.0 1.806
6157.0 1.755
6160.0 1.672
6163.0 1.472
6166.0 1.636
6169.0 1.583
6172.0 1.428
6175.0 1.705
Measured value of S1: -0.8 A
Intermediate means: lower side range 1.86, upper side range 1.73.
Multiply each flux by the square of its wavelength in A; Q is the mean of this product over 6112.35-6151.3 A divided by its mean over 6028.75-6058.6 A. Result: 1.0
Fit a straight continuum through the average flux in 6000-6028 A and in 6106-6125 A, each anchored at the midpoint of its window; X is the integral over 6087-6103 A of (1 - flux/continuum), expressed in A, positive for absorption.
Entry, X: 0.9 A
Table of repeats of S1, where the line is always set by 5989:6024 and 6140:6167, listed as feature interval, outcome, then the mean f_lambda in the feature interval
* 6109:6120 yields -0.6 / 1.82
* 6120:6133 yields -0.3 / 1.76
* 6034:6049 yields -0.8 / 1.84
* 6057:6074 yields -1.1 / 1.85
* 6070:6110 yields -2.5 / 1.84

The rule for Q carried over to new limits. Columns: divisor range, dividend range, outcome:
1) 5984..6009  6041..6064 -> 1.09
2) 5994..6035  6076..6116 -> 1.05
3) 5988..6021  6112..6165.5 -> 1.05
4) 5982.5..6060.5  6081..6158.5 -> 1.03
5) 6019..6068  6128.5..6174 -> 0.95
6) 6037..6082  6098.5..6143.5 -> 1.01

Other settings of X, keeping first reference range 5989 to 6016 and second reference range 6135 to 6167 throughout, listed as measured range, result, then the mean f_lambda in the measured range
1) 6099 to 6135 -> -1.4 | 1.81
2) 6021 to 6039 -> -1.7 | 1.92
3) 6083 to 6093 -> -0.6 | 1.85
